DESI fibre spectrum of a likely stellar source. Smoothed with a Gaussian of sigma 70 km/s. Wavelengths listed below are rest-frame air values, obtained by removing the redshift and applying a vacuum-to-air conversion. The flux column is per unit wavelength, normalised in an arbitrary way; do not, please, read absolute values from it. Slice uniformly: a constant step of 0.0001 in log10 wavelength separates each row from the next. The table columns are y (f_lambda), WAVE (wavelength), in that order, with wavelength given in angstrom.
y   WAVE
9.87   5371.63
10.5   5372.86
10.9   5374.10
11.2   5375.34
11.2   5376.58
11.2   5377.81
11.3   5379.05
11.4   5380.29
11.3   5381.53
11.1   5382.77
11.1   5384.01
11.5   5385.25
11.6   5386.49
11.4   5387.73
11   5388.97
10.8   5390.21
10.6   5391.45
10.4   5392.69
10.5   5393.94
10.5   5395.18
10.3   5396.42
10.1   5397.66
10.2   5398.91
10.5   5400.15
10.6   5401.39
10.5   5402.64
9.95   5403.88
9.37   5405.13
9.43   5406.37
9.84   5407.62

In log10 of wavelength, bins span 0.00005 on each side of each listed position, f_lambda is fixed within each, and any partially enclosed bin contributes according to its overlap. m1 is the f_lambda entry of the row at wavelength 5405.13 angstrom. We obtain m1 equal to 9.37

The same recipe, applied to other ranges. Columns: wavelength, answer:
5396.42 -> 10.3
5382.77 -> 11.1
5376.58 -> 11.2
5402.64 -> 10.5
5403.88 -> 9.95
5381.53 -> 11.3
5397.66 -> 10.1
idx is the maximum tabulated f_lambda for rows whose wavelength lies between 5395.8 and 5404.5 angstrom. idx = 10.6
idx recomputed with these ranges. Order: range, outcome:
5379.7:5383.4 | 11.4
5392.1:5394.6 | 10.5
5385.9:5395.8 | 11.6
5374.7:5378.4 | 11.2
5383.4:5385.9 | 11.5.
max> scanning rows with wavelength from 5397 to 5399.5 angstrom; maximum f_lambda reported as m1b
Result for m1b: 10.2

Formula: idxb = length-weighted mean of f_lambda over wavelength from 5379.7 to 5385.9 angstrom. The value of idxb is 11.3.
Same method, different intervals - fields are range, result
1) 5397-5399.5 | 10.1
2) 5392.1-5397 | 10.4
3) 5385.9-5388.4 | 11.5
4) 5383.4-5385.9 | 11.3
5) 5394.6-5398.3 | 10.3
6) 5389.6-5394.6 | 10.6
